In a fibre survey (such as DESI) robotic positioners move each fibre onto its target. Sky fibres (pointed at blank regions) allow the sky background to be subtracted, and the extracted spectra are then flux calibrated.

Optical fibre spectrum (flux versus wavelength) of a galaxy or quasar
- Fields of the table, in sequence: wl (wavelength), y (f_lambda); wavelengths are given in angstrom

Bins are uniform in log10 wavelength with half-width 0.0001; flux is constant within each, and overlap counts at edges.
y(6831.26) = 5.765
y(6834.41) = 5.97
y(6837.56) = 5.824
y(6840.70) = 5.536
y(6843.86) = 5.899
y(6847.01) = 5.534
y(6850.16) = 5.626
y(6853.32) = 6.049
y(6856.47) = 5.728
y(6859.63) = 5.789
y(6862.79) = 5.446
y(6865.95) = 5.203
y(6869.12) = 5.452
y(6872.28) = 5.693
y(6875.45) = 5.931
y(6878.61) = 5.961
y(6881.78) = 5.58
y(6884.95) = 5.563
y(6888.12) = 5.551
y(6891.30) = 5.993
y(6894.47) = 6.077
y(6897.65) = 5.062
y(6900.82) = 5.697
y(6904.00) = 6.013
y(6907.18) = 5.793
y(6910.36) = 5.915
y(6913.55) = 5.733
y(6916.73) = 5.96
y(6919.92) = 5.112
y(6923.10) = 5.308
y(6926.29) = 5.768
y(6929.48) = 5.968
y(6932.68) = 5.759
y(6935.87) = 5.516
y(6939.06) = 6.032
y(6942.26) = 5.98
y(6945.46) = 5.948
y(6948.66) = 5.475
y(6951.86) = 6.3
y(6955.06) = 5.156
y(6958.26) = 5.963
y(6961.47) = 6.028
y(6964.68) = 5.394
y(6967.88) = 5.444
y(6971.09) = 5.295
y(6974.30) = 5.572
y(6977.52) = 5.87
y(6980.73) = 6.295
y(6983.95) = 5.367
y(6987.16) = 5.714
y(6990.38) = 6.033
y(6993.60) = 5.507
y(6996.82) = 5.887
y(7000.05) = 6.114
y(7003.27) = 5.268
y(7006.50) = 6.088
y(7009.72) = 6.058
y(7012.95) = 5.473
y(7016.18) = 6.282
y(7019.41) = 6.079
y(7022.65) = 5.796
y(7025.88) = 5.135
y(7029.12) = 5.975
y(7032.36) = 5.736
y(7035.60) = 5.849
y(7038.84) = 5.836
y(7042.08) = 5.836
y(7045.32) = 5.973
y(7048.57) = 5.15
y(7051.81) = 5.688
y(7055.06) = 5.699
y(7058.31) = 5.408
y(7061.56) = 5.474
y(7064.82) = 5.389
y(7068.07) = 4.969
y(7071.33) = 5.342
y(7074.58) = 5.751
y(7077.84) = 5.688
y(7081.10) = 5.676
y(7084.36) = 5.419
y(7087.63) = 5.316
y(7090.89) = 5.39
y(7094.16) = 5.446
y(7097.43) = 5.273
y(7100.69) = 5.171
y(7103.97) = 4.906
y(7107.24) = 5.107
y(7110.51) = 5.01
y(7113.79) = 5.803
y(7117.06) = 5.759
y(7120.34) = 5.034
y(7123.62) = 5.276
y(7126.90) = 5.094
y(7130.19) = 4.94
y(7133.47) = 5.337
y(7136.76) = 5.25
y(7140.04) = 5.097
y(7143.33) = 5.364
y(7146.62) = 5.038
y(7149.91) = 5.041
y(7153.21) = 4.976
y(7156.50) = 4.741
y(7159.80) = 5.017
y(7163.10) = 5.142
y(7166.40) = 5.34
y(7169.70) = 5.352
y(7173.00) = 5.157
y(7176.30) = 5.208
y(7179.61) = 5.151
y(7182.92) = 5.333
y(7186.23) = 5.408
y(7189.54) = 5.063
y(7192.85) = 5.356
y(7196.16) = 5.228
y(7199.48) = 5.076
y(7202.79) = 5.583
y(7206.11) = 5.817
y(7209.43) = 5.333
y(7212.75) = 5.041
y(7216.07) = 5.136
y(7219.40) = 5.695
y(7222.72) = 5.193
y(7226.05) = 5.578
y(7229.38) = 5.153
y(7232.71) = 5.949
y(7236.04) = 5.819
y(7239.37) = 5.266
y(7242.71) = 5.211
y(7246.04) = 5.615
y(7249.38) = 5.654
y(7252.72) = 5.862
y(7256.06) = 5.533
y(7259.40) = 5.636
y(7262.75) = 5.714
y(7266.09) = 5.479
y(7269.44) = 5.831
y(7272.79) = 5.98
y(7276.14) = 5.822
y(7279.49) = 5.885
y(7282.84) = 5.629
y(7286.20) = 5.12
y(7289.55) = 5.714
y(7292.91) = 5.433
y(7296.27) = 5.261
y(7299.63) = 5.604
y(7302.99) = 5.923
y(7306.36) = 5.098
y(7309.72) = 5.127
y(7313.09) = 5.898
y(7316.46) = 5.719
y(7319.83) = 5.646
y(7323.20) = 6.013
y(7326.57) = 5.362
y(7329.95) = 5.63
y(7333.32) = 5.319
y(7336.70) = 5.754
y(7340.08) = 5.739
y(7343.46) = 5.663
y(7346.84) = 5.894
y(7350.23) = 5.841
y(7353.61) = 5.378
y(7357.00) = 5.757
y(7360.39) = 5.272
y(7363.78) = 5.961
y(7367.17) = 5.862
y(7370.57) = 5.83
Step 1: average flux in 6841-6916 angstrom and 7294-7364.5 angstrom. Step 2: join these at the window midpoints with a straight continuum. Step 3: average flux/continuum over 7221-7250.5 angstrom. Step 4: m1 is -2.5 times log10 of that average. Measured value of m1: 0.03 mag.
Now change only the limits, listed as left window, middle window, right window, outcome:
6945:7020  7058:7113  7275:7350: 0.07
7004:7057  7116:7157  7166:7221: 0.07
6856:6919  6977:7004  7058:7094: -0.05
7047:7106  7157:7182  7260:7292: 0.07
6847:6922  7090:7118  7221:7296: 0.06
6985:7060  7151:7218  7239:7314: 0.08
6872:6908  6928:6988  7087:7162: -0.03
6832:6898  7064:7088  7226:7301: 0.04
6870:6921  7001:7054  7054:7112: -0.06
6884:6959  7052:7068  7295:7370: 0.05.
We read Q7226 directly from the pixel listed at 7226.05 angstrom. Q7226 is 5.578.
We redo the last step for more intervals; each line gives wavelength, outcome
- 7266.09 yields 5.479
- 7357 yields 5.757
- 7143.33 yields 5.364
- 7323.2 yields 6.013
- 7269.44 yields 5.831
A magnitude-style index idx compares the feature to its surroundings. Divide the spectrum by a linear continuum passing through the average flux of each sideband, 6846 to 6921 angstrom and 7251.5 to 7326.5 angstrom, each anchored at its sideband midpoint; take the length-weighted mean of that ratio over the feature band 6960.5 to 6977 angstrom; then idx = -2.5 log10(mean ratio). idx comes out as 0.02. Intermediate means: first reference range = 5.69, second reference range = 5.63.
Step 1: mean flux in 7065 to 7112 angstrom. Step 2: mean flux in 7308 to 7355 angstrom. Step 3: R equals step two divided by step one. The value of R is 1.1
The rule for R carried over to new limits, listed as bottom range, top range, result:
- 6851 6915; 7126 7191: 0.90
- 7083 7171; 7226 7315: 1.07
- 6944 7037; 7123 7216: 0.90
